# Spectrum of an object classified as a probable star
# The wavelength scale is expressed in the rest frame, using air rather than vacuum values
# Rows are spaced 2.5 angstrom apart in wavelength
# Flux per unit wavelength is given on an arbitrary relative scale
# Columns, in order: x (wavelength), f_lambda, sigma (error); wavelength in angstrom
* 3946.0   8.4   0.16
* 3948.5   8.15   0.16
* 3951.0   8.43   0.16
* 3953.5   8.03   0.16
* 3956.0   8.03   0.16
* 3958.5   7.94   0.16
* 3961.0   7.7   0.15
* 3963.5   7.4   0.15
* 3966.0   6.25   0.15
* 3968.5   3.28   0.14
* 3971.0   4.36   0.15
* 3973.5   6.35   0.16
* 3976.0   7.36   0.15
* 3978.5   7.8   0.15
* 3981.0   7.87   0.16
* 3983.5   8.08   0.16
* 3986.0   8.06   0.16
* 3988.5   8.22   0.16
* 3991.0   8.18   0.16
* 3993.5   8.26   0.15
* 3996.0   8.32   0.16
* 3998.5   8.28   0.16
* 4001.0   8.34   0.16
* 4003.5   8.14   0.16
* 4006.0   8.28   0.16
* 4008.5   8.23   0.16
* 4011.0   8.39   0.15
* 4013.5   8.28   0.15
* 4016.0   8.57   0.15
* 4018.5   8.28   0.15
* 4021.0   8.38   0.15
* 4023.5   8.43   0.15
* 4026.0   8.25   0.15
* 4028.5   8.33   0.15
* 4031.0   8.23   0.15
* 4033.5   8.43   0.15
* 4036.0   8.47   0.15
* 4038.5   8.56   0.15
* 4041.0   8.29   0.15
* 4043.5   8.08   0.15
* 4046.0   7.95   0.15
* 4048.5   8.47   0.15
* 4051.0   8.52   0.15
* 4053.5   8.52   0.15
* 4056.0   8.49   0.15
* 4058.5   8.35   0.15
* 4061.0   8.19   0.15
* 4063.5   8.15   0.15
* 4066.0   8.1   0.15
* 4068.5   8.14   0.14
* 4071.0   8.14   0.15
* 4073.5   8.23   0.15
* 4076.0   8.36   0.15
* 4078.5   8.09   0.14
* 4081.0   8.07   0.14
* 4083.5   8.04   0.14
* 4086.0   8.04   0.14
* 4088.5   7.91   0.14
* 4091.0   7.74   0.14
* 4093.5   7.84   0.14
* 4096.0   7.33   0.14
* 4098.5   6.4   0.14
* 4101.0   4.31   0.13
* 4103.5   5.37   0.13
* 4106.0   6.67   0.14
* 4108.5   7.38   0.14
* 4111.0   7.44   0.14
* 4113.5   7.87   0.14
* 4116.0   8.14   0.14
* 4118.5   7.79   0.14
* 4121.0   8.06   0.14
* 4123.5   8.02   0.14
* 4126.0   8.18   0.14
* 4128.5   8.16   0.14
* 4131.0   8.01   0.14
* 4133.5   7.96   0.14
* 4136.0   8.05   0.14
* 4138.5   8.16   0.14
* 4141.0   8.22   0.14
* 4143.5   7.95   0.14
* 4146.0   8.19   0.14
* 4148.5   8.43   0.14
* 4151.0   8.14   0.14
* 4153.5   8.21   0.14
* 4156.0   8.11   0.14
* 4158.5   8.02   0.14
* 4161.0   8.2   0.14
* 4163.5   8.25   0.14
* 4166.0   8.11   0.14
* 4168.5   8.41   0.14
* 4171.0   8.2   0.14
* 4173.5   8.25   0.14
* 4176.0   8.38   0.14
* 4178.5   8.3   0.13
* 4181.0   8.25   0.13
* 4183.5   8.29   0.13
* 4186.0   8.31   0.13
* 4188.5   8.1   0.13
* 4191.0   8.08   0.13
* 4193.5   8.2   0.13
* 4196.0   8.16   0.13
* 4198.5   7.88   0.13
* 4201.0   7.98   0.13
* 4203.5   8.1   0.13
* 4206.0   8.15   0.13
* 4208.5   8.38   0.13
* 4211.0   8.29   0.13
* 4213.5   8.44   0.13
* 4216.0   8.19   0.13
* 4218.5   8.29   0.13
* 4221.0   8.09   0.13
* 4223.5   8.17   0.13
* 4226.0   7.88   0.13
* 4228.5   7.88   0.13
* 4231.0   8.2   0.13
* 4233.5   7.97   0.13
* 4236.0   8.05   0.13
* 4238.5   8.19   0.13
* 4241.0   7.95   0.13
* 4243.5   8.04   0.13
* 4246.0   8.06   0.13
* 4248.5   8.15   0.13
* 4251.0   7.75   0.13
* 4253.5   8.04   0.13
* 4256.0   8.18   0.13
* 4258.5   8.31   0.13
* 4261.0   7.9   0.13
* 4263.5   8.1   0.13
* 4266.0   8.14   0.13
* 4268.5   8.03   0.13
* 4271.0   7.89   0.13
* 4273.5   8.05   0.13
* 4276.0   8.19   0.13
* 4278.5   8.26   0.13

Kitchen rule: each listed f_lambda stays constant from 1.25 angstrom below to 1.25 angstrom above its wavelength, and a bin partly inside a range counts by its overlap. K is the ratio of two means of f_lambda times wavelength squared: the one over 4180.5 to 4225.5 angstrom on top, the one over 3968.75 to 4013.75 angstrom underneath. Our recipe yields 1.18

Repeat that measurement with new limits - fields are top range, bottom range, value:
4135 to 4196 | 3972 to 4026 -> 1.10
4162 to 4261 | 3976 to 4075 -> 1.08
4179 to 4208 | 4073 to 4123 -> 1.15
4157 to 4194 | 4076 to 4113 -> 1.18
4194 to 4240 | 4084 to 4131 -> 1.16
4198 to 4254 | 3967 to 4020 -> 1.18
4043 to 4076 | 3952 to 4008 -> 1.15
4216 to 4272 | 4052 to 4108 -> 1.14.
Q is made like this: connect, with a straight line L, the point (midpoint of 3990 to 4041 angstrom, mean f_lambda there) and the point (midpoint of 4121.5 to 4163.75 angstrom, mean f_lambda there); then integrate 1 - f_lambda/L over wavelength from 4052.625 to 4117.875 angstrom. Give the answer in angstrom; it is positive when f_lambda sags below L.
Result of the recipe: 4.44 angstrom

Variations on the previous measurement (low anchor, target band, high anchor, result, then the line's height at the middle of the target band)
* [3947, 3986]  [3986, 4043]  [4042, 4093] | -5.0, 7.65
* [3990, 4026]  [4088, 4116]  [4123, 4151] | 4.2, 8.17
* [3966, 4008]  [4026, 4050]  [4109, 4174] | -2.1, 7.64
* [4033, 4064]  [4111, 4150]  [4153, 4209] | 0.9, 8.25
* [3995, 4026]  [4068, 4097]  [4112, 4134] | 0.5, 8.13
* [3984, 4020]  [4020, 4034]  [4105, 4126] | -0.3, 8.15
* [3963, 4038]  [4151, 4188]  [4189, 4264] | -1.0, 8.02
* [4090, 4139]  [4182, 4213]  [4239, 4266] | -1.4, 7.81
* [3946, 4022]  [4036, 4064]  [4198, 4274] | -1.9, 7.81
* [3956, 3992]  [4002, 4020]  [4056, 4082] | -1.9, 7.52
